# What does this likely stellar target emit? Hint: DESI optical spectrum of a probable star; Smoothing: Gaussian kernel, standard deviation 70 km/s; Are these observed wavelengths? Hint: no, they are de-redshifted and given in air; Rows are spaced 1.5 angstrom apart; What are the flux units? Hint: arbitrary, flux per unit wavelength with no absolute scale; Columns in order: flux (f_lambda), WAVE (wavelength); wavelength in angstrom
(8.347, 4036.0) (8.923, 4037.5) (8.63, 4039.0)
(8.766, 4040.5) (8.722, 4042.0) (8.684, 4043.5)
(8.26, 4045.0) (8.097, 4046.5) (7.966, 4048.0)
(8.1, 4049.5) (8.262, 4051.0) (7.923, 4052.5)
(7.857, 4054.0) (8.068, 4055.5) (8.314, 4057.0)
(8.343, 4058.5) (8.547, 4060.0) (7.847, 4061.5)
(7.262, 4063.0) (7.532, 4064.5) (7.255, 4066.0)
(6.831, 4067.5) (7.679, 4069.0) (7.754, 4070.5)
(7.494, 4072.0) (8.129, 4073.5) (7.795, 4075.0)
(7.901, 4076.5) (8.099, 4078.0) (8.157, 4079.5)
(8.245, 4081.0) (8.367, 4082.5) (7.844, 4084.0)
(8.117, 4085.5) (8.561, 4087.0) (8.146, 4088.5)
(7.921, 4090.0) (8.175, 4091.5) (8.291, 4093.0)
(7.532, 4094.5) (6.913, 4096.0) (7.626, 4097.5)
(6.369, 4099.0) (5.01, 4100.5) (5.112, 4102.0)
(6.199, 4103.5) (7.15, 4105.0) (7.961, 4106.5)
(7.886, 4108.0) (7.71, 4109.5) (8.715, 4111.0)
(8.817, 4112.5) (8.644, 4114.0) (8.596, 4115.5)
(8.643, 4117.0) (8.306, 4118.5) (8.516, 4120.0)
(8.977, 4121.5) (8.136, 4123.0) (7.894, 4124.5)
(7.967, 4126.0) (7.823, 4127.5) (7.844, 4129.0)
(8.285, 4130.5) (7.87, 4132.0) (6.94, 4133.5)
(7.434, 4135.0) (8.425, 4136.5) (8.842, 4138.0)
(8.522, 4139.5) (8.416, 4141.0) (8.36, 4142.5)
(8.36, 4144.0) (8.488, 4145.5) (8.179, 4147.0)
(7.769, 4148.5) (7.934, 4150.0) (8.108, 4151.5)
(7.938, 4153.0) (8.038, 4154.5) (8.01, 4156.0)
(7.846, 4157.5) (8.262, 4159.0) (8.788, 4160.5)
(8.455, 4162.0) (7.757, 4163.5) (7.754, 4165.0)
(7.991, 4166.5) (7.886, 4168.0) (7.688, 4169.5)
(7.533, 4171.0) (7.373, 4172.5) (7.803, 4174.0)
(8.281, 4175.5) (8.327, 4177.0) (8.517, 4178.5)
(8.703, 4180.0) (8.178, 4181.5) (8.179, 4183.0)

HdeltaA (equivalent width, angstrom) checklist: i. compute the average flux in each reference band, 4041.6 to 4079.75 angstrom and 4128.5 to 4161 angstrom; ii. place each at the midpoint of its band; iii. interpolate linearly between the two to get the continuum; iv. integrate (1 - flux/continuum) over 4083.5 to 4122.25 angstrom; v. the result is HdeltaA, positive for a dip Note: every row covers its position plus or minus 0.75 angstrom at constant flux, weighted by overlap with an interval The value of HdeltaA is 1.3 angstrom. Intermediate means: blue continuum 7.95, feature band 7.76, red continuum 8.12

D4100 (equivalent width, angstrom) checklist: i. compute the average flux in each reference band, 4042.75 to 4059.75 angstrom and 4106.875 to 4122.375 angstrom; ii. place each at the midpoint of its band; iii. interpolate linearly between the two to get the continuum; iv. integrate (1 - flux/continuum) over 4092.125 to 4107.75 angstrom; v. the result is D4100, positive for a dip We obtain 2.86 angstrom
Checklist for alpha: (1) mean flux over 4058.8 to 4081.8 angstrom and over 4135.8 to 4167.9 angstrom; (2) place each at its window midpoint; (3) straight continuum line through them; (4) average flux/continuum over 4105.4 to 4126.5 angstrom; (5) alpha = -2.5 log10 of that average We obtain -0.04 mag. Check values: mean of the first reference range 7.78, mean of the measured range 8.33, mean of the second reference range 8.2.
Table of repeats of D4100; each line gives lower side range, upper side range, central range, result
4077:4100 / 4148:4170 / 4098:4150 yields 0.4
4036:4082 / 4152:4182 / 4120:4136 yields 0.2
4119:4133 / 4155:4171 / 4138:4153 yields -0.3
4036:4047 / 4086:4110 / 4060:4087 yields 0.0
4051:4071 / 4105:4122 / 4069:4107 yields 2.5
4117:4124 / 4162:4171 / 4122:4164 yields 0.3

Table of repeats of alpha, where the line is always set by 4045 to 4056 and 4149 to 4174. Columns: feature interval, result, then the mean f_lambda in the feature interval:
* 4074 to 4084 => -0.007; 8.08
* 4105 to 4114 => -0.022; 8.16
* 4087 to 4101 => 0.081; 7.44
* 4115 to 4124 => -0.068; 8.51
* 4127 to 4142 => -0.010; 8.05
